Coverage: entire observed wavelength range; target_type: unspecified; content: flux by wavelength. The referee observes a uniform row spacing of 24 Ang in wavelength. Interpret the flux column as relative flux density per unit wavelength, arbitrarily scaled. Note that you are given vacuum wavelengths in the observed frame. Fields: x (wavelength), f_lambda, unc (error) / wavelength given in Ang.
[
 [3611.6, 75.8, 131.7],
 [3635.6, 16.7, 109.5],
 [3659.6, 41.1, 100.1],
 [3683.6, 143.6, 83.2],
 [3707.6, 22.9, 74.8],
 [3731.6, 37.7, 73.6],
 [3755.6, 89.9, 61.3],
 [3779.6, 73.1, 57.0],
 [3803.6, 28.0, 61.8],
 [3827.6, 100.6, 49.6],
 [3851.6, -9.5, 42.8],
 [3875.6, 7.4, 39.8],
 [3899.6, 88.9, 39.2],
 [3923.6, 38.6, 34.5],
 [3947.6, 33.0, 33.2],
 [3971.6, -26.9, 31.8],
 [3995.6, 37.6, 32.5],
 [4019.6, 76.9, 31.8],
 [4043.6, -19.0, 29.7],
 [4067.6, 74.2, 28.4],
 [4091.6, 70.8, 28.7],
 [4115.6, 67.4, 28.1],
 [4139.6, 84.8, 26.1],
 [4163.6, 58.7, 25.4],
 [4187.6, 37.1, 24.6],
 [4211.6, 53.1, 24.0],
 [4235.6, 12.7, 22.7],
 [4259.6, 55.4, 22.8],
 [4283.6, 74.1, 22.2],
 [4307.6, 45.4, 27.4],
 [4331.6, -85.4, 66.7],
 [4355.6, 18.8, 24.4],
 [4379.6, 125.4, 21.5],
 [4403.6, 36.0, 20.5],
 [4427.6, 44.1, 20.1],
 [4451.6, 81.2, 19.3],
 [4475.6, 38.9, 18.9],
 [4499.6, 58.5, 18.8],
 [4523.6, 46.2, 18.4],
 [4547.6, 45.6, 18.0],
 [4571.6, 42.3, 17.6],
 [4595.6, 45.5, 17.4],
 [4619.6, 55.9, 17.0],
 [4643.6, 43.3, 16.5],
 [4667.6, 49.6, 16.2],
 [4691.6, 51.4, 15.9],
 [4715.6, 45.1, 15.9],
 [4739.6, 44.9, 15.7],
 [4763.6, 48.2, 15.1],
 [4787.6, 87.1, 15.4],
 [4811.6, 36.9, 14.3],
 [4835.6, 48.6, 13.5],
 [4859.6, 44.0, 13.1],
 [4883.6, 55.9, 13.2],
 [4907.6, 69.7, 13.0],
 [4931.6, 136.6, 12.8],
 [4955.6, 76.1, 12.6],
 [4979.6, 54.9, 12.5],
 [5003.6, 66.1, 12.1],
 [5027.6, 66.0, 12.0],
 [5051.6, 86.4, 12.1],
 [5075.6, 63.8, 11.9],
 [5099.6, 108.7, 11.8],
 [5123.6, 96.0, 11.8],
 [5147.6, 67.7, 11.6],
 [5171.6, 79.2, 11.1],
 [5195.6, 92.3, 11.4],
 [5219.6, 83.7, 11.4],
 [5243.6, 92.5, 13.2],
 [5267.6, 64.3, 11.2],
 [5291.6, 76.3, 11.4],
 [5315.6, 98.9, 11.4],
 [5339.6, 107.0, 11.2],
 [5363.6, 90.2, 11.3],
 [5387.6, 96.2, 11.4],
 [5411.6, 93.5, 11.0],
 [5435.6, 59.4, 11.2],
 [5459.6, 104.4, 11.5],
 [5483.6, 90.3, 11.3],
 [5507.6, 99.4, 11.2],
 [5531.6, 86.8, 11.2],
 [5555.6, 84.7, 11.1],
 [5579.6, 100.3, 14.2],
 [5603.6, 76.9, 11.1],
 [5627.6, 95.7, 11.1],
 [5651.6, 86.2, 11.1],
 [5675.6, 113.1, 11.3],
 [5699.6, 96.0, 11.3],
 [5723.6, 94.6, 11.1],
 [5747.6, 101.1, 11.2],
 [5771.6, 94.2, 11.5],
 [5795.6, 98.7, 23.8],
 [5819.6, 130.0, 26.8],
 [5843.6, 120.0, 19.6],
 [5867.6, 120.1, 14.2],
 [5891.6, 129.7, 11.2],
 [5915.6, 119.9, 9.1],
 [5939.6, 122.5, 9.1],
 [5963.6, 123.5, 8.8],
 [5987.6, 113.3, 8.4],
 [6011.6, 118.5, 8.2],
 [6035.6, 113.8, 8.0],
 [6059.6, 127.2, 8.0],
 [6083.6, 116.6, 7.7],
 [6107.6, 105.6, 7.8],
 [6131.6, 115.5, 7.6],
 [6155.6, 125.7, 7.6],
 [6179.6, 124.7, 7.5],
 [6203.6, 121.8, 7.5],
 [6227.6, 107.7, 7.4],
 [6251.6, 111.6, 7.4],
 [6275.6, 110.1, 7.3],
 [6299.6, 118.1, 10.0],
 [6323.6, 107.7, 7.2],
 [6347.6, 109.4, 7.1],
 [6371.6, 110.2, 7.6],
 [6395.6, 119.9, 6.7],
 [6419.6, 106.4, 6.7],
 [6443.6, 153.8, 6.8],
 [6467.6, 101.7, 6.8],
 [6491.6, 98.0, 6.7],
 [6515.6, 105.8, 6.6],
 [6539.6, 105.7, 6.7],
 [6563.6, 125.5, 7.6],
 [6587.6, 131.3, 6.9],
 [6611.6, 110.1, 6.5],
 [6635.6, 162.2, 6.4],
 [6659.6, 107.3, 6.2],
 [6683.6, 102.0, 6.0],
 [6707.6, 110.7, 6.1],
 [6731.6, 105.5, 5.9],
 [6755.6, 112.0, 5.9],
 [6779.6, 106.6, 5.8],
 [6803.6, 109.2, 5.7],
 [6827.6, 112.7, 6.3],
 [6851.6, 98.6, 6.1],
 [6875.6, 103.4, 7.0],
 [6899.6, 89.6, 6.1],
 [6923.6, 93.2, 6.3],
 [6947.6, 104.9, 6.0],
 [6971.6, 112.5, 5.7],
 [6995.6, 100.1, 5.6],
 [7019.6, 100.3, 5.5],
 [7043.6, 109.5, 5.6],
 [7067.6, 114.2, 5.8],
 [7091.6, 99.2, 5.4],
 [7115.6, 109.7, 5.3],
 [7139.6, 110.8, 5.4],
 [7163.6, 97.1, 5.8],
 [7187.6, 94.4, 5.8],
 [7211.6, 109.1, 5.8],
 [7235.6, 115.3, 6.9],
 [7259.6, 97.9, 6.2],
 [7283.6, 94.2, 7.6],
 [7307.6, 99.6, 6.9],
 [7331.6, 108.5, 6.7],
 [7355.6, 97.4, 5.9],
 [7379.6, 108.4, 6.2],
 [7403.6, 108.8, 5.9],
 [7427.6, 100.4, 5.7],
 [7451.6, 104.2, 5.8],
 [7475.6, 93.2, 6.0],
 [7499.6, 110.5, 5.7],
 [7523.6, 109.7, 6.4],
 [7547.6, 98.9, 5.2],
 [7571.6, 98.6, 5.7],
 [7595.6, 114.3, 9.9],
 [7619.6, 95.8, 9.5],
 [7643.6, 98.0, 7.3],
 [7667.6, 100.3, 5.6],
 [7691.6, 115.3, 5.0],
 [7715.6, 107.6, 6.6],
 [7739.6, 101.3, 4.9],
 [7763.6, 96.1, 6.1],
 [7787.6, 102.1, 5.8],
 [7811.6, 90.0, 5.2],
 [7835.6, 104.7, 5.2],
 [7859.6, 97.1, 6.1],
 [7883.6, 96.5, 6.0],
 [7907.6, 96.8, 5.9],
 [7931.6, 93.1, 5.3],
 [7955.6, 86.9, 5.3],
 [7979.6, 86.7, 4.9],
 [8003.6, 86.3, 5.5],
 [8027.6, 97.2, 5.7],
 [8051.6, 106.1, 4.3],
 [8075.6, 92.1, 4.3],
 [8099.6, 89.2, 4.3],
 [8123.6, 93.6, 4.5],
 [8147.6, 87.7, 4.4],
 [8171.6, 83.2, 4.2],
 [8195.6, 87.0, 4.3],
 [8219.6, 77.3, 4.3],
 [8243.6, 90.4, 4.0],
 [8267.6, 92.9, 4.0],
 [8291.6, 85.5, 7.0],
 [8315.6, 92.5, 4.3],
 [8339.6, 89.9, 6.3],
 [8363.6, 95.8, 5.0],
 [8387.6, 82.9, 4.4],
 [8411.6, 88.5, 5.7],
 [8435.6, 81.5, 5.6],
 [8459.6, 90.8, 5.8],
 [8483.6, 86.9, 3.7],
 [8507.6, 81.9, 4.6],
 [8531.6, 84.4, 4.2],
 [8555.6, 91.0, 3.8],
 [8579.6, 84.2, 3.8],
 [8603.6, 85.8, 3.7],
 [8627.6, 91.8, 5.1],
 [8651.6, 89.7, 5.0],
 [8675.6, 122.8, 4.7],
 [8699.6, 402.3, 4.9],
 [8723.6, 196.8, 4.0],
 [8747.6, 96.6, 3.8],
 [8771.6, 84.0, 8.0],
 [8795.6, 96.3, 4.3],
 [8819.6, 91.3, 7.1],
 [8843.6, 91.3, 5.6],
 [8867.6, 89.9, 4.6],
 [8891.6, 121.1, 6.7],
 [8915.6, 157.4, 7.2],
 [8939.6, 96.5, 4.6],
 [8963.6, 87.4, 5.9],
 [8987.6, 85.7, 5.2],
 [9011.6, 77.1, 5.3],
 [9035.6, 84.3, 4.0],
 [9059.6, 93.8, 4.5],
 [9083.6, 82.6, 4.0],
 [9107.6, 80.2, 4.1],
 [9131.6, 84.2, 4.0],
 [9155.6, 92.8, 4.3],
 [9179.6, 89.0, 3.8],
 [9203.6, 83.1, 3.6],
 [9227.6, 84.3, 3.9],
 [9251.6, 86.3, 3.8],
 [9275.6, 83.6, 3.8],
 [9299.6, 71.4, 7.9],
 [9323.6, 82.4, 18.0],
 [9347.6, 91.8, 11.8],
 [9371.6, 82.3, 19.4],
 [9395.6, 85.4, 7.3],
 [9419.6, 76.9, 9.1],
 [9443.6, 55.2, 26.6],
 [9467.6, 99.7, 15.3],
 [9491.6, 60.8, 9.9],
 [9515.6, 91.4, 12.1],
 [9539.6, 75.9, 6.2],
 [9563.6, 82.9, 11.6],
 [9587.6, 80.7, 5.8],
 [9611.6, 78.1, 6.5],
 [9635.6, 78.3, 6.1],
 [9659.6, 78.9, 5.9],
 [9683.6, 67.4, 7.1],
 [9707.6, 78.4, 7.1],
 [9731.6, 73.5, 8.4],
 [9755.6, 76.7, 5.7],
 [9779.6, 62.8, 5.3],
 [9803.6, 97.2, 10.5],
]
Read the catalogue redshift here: 0.325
